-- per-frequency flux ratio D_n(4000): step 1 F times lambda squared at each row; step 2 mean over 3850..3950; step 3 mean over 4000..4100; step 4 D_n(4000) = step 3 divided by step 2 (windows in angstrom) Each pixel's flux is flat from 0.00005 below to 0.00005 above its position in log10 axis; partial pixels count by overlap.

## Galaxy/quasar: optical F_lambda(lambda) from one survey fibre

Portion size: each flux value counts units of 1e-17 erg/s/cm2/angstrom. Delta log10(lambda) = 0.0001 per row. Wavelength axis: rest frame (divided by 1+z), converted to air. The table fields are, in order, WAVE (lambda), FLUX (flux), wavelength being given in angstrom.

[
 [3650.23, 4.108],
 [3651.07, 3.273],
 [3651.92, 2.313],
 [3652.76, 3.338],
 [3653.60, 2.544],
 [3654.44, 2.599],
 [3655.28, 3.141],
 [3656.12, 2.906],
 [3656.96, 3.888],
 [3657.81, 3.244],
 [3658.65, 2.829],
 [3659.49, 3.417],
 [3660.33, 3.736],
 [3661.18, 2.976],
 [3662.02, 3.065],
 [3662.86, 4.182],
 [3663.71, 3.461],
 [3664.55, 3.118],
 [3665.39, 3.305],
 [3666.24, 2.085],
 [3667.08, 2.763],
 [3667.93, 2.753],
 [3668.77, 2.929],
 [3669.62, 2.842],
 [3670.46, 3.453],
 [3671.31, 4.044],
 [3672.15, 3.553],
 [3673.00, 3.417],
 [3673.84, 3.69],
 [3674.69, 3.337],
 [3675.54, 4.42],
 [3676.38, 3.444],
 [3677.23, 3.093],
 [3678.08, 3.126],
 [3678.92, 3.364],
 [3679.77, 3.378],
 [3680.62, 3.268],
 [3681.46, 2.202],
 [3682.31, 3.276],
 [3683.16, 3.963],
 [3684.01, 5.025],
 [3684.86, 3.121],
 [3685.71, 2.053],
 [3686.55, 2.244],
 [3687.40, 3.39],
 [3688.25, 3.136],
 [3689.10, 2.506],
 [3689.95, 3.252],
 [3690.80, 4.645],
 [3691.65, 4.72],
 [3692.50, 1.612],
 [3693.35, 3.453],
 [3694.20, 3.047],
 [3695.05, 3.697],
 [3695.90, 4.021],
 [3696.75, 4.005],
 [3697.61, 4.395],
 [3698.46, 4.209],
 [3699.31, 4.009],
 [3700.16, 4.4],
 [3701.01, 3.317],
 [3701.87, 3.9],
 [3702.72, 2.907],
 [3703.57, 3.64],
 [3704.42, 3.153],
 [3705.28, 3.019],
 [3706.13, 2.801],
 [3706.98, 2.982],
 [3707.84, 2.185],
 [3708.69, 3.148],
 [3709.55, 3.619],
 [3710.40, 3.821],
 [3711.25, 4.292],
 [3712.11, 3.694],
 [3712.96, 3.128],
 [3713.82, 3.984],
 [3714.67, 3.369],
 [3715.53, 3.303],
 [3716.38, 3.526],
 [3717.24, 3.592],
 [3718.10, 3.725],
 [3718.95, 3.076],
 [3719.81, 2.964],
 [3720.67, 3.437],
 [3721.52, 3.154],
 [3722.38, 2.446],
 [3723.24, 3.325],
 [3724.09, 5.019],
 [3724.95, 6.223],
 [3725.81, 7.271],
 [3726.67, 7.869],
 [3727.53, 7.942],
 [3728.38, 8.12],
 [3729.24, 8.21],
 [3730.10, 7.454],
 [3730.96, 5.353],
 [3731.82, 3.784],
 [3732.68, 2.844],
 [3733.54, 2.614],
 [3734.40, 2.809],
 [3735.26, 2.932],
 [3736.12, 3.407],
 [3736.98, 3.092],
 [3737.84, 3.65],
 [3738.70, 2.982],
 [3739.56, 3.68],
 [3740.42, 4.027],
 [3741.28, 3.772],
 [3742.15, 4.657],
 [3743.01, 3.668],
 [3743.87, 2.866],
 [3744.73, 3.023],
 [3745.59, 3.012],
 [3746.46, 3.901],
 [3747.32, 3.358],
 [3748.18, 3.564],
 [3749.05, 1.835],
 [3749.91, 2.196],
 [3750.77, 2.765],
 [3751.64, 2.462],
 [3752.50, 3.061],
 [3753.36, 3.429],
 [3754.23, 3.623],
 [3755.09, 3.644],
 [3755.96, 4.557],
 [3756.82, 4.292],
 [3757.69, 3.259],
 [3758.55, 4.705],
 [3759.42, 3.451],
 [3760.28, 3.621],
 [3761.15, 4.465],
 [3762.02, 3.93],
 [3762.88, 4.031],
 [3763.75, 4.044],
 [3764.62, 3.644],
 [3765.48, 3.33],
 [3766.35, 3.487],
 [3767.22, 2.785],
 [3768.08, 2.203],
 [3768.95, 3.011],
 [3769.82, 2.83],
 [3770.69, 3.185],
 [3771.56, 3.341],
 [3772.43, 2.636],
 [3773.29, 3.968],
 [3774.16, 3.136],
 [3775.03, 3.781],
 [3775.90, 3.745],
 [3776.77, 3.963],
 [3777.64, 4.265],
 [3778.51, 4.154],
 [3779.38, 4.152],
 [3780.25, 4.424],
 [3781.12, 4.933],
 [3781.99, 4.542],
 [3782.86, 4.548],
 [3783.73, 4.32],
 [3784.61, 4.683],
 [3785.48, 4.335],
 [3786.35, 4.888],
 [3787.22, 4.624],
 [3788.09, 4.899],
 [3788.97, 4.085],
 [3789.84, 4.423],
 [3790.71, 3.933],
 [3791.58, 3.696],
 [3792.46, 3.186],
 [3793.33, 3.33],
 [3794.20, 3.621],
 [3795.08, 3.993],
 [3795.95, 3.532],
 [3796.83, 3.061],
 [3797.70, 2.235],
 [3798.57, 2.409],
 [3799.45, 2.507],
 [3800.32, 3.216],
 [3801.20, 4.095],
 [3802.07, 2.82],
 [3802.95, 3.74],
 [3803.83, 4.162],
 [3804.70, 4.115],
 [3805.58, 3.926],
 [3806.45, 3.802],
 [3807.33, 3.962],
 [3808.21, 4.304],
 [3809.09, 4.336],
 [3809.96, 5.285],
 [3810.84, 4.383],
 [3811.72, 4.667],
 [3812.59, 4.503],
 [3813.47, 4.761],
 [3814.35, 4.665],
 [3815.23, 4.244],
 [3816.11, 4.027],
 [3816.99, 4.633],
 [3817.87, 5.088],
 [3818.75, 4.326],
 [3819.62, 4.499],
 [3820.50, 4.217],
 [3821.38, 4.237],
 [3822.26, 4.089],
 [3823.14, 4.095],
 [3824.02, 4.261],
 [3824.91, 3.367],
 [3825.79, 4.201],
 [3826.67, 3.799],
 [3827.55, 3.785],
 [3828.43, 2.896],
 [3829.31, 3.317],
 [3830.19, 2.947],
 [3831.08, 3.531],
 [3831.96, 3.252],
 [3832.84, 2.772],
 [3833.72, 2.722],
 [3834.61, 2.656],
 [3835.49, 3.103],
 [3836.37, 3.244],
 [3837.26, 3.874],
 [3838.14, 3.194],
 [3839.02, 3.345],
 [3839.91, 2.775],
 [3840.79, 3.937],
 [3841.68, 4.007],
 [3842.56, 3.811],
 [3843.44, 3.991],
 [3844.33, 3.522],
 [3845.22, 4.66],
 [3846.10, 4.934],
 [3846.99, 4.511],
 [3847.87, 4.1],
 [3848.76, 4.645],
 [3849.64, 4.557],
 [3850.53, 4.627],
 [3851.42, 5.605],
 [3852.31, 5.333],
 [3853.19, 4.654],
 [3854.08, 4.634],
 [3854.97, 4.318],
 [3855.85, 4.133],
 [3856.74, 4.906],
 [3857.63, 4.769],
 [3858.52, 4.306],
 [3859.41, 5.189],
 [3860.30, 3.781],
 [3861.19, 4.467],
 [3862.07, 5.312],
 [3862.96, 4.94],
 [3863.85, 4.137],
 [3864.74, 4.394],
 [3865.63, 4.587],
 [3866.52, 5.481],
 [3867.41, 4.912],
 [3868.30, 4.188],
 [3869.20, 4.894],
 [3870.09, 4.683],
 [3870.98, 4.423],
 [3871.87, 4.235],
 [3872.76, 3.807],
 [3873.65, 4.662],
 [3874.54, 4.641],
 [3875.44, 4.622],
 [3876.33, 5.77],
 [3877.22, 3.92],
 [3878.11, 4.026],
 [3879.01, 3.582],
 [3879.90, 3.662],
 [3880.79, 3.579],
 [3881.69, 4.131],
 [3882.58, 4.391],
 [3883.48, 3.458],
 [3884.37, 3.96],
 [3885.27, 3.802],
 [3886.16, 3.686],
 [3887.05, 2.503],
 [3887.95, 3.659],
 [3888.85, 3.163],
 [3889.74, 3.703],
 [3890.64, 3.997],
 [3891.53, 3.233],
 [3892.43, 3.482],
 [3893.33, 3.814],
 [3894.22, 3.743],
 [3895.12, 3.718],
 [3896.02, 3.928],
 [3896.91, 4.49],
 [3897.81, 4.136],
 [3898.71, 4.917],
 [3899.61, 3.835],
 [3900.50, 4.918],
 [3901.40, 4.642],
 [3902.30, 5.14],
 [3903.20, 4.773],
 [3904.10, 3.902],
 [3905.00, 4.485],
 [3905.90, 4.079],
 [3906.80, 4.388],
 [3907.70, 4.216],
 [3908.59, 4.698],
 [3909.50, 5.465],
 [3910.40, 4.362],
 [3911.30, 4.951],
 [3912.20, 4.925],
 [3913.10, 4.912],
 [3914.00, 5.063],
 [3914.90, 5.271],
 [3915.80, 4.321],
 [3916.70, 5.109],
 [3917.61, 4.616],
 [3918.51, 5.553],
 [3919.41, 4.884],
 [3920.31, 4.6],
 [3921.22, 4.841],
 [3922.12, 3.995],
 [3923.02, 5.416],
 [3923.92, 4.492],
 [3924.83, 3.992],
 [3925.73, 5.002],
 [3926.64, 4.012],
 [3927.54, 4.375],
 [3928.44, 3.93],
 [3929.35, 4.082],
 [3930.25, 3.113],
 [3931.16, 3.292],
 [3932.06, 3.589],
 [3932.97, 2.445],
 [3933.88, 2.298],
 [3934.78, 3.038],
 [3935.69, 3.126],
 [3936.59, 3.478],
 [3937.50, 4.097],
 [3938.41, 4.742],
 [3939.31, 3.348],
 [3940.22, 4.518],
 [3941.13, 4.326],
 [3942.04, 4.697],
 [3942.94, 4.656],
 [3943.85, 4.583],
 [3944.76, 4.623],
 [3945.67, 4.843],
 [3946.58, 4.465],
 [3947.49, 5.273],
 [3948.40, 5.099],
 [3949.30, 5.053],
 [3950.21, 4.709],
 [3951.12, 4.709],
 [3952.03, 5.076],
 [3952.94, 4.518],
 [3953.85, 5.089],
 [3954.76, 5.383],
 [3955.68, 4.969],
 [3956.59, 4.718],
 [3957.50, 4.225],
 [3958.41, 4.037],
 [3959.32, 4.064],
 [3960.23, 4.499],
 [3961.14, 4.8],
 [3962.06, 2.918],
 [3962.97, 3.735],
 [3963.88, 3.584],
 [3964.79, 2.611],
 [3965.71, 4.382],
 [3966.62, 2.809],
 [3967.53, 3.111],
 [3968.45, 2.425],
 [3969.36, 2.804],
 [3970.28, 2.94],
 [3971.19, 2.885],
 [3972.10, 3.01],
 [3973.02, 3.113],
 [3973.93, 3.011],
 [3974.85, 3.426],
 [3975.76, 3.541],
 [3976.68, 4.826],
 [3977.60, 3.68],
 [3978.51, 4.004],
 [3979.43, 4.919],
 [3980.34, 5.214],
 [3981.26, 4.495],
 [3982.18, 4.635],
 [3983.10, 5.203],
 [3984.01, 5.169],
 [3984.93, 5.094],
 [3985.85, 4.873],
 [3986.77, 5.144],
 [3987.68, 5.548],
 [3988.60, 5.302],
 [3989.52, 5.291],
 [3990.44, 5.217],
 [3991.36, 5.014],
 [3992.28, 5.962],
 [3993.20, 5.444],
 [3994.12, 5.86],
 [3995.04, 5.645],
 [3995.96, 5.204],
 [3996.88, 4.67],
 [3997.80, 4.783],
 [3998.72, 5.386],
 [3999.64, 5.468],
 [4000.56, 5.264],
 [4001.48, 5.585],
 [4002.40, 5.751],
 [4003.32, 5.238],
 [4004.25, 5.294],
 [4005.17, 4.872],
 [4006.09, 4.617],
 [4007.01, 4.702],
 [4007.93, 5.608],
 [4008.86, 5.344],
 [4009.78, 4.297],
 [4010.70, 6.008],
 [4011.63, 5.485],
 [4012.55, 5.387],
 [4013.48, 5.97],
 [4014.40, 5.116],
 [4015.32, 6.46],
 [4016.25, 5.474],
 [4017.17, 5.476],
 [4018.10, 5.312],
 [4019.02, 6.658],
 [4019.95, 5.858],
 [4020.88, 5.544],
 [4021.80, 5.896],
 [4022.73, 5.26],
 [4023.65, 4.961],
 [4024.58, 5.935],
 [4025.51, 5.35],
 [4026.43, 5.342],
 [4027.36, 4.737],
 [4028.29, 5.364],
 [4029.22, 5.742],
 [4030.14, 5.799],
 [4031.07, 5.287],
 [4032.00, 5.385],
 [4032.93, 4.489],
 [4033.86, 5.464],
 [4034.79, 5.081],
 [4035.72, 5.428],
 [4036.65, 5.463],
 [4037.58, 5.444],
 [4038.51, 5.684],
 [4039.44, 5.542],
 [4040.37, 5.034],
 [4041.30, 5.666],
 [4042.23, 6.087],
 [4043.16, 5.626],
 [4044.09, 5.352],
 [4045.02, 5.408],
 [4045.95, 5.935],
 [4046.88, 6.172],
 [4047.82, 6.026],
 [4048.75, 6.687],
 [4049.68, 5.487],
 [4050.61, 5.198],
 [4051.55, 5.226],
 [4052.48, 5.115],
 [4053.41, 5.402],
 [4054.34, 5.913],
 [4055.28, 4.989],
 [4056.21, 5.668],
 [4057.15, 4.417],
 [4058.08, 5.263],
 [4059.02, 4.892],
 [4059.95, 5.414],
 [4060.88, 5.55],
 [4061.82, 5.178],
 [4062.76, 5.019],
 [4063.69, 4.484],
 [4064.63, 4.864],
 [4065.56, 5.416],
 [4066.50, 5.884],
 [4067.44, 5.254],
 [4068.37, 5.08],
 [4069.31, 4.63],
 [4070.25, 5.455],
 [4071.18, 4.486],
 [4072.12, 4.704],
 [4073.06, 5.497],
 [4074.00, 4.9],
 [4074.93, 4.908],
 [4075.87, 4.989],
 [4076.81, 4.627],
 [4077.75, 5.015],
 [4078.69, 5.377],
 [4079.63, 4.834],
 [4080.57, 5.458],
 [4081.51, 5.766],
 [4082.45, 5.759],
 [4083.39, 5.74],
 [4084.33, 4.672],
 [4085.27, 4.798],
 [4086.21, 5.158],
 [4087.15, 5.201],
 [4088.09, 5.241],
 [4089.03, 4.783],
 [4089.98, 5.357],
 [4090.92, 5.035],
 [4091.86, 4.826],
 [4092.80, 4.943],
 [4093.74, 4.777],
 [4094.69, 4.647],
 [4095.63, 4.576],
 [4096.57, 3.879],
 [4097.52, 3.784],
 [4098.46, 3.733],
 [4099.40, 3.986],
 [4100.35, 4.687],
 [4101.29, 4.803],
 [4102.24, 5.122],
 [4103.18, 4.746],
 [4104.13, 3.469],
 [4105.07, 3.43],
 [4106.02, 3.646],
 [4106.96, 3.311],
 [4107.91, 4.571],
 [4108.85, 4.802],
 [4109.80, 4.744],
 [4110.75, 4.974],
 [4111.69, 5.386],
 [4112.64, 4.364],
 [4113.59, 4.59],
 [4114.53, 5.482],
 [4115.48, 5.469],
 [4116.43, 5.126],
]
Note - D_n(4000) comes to 1.31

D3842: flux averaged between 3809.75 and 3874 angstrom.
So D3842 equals 4.2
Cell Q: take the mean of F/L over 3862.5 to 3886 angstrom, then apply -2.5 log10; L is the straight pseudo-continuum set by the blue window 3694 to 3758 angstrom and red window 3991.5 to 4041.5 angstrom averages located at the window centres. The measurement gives 0.07 mag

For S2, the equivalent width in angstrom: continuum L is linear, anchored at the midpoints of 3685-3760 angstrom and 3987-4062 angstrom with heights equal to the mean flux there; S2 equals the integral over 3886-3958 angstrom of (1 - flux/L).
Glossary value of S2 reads 7.97 angstrom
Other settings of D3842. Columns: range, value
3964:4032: 4.89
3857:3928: 4.38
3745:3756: 3.13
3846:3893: 4.31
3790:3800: 3.26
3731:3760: 3.39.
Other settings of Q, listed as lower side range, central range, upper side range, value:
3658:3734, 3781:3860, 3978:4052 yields 0.09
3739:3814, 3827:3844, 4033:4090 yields 0.21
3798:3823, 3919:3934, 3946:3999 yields 0.07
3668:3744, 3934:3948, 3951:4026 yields 0.10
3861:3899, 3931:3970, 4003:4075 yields 0.16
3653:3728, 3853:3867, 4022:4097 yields -0.07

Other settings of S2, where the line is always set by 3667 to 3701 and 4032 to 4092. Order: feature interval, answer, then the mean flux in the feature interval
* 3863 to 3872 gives -0.6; 4.62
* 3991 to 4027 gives -2.9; 5.42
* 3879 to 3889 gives 1.7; 3.65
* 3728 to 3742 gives -2.3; 4.29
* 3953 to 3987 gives 5.6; 4.03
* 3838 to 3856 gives -0.2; 4.27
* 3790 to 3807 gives 2.3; 3.46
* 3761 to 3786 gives 0.6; 3.79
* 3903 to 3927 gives -0.6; 4.68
